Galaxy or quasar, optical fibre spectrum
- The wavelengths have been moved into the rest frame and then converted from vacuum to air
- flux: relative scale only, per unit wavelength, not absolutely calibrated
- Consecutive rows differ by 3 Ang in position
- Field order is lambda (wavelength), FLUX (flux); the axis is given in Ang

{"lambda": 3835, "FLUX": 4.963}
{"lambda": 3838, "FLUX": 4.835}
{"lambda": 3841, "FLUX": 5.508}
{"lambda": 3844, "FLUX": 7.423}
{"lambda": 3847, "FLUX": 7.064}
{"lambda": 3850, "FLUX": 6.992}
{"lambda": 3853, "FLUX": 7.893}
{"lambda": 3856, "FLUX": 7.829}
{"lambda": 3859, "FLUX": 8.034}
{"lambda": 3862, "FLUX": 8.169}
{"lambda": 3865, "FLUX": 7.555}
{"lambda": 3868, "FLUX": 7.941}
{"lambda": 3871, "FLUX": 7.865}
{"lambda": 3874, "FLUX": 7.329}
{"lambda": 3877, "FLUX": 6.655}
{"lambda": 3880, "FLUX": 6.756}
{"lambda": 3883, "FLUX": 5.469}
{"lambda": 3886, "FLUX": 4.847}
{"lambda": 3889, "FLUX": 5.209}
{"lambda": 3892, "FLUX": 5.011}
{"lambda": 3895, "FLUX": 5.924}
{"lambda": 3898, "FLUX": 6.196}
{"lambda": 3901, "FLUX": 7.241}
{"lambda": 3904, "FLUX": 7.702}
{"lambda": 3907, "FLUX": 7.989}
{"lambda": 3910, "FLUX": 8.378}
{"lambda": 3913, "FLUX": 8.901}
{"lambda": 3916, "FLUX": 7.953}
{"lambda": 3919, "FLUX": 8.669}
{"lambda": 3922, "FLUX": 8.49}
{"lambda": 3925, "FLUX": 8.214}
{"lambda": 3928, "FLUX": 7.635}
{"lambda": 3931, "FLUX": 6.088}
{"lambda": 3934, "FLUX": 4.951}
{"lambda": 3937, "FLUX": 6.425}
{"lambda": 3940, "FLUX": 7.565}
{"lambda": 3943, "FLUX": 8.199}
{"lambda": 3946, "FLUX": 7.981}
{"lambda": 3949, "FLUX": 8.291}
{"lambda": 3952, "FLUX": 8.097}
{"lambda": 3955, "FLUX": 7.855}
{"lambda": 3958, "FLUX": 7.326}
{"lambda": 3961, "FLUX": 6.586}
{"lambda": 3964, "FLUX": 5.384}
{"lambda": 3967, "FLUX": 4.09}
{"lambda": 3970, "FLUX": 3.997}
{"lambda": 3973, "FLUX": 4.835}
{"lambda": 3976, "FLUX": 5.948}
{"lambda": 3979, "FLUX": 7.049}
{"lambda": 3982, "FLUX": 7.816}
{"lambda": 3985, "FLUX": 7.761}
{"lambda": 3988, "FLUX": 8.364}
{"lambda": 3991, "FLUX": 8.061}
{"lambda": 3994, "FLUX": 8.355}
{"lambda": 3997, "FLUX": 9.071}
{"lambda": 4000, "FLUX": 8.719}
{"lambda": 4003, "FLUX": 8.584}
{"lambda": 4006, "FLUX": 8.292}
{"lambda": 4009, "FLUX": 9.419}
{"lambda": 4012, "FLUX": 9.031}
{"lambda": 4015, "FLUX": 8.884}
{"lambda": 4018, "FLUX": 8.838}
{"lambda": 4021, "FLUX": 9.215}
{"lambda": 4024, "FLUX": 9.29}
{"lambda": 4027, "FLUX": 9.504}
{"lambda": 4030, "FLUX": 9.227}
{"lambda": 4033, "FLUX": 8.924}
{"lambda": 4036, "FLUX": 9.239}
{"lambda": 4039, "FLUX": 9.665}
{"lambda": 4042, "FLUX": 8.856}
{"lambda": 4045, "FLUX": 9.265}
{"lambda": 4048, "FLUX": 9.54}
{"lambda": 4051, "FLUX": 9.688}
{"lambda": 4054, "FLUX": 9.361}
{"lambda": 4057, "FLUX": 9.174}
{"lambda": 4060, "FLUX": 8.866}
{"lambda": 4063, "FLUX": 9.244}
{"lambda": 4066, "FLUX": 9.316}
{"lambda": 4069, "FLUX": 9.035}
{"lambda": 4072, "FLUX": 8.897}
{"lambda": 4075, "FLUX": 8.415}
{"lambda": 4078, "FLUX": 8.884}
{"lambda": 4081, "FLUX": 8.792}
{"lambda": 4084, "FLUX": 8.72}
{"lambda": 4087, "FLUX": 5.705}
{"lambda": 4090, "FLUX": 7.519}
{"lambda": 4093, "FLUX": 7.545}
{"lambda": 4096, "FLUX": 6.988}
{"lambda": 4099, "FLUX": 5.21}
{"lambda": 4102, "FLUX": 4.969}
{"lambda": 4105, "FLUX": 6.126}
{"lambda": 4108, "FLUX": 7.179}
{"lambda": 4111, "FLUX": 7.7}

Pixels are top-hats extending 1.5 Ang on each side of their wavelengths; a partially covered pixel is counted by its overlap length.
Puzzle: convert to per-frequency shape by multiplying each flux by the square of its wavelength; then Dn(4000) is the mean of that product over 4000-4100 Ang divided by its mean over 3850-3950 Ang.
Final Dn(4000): 1.3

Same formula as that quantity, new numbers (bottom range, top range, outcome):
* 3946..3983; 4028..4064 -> 1.49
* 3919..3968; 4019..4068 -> 1.36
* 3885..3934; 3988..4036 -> 1.32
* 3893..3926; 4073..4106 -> 1.02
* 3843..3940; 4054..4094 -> 1.30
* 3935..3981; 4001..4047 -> 1.42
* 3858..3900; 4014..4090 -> 1.47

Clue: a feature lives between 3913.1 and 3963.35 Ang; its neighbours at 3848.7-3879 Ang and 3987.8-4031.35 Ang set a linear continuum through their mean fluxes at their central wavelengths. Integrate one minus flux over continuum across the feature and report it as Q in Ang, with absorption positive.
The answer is 4.4 Ang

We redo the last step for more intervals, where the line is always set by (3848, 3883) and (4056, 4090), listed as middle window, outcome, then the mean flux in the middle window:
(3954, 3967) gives 2.5 Ang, 6.44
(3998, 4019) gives -1.5 Ang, 8.83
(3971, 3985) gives 2.8 Ang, 6.47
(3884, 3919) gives 3.4 Ang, 6.91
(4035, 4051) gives -1.8 Ang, 9.35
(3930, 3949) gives 2.1 Ang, 7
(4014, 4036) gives -2.2 Ang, 9.14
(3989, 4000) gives -0.5 Ang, 8.52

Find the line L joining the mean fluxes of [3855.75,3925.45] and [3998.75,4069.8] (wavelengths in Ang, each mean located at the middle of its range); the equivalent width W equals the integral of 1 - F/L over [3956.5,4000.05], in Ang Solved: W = 8.2 Ang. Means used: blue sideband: 7.24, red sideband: 9.13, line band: 6.83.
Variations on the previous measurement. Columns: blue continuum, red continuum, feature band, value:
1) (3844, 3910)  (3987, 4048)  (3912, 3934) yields -0.4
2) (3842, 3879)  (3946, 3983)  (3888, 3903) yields 2.4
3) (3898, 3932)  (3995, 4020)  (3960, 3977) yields 6.8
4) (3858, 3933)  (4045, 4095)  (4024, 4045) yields -2.2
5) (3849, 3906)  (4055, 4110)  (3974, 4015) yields -4.1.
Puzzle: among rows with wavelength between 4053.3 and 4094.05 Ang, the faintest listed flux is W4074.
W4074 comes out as 5.705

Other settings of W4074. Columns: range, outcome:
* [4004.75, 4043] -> 8.292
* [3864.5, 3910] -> 4.847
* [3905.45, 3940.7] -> 4.951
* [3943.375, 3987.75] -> 3.997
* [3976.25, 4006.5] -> 7.049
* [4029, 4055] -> 8.856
